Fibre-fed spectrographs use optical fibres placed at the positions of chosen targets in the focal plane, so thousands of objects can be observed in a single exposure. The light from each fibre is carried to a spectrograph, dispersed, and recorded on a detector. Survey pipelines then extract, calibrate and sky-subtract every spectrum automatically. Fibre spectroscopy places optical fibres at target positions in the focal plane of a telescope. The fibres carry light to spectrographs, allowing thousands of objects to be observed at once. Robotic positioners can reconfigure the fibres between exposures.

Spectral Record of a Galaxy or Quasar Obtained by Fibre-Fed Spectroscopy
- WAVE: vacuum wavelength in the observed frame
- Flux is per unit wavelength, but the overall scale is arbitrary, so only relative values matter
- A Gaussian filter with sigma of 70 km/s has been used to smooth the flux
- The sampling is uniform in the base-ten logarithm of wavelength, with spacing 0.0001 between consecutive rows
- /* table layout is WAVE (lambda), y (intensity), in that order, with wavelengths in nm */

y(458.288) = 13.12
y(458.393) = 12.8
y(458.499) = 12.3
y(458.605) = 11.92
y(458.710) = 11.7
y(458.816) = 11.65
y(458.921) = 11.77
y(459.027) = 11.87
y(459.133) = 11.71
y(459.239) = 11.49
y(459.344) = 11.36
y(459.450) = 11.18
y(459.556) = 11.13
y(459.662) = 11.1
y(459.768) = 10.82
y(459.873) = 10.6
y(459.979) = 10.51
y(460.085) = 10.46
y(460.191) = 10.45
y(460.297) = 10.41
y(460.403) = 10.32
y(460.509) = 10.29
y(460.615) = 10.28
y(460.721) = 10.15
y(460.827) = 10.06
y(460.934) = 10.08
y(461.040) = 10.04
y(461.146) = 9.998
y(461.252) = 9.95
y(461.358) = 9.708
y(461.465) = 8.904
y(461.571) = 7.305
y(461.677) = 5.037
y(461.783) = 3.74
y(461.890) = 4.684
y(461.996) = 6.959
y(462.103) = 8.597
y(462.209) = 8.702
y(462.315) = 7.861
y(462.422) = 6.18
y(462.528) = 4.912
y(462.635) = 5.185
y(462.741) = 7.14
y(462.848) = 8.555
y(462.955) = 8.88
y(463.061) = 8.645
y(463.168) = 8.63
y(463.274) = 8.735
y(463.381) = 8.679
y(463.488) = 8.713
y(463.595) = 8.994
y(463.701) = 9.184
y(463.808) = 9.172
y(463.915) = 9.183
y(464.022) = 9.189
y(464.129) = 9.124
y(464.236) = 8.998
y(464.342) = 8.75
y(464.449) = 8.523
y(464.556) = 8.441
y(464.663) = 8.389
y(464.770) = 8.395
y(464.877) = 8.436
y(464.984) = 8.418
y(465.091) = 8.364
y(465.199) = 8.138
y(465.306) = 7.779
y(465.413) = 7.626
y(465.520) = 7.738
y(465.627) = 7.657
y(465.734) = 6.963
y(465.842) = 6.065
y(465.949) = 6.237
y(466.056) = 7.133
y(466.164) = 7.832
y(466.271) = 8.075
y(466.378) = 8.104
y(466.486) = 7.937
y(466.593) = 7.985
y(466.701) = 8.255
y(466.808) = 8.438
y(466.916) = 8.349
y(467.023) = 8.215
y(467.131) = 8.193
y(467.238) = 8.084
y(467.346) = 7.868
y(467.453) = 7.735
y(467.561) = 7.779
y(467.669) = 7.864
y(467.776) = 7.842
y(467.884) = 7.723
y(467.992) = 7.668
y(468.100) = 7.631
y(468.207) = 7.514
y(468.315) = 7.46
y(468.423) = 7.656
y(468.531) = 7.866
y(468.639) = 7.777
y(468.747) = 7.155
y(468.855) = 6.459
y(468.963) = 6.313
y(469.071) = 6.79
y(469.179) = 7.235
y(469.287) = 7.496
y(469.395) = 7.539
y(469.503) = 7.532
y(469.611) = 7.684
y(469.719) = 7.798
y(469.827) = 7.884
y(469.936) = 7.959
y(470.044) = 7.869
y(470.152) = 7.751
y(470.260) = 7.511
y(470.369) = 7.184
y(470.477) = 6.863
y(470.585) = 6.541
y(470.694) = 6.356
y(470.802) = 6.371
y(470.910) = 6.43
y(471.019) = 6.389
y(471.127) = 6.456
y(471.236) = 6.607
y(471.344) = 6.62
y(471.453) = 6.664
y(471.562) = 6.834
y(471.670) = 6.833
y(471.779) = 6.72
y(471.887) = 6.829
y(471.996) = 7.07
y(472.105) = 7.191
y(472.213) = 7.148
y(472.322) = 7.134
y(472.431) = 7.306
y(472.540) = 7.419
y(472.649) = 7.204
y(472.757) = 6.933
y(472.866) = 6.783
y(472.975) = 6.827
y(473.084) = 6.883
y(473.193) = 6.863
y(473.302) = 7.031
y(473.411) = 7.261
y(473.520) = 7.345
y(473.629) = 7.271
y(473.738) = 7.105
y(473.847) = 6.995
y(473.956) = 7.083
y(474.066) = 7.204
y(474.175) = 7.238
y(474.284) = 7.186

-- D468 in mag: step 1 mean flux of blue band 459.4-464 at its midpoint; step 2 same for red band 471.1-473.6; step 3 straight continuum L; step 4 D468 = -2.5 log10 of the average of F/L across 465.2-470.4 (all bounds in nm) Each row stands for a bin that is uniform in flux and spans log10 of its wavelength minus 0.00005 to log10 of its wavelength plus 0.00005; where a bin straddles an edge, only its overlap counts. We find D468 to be 0.02 mag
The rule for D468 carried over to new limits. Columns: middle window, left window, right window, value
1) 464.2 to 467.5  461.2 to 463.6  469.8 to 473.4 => -0.088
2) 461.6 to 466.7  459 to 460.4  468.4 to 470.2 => 0.189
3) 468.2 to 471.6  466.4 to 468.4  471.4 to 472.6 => 0.044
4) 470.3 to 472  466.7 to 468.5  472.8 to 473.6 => 0.102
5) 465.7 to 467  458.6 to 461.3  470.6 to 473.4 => 0.140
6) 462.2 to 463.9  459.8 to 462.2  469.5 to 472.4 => 0.077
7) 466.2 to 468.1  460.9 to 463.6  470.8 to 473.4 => -0.090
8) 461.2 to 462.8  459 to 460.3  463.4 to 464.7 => 0.377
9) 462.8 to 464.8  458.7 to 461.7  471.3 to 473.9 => 0.072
